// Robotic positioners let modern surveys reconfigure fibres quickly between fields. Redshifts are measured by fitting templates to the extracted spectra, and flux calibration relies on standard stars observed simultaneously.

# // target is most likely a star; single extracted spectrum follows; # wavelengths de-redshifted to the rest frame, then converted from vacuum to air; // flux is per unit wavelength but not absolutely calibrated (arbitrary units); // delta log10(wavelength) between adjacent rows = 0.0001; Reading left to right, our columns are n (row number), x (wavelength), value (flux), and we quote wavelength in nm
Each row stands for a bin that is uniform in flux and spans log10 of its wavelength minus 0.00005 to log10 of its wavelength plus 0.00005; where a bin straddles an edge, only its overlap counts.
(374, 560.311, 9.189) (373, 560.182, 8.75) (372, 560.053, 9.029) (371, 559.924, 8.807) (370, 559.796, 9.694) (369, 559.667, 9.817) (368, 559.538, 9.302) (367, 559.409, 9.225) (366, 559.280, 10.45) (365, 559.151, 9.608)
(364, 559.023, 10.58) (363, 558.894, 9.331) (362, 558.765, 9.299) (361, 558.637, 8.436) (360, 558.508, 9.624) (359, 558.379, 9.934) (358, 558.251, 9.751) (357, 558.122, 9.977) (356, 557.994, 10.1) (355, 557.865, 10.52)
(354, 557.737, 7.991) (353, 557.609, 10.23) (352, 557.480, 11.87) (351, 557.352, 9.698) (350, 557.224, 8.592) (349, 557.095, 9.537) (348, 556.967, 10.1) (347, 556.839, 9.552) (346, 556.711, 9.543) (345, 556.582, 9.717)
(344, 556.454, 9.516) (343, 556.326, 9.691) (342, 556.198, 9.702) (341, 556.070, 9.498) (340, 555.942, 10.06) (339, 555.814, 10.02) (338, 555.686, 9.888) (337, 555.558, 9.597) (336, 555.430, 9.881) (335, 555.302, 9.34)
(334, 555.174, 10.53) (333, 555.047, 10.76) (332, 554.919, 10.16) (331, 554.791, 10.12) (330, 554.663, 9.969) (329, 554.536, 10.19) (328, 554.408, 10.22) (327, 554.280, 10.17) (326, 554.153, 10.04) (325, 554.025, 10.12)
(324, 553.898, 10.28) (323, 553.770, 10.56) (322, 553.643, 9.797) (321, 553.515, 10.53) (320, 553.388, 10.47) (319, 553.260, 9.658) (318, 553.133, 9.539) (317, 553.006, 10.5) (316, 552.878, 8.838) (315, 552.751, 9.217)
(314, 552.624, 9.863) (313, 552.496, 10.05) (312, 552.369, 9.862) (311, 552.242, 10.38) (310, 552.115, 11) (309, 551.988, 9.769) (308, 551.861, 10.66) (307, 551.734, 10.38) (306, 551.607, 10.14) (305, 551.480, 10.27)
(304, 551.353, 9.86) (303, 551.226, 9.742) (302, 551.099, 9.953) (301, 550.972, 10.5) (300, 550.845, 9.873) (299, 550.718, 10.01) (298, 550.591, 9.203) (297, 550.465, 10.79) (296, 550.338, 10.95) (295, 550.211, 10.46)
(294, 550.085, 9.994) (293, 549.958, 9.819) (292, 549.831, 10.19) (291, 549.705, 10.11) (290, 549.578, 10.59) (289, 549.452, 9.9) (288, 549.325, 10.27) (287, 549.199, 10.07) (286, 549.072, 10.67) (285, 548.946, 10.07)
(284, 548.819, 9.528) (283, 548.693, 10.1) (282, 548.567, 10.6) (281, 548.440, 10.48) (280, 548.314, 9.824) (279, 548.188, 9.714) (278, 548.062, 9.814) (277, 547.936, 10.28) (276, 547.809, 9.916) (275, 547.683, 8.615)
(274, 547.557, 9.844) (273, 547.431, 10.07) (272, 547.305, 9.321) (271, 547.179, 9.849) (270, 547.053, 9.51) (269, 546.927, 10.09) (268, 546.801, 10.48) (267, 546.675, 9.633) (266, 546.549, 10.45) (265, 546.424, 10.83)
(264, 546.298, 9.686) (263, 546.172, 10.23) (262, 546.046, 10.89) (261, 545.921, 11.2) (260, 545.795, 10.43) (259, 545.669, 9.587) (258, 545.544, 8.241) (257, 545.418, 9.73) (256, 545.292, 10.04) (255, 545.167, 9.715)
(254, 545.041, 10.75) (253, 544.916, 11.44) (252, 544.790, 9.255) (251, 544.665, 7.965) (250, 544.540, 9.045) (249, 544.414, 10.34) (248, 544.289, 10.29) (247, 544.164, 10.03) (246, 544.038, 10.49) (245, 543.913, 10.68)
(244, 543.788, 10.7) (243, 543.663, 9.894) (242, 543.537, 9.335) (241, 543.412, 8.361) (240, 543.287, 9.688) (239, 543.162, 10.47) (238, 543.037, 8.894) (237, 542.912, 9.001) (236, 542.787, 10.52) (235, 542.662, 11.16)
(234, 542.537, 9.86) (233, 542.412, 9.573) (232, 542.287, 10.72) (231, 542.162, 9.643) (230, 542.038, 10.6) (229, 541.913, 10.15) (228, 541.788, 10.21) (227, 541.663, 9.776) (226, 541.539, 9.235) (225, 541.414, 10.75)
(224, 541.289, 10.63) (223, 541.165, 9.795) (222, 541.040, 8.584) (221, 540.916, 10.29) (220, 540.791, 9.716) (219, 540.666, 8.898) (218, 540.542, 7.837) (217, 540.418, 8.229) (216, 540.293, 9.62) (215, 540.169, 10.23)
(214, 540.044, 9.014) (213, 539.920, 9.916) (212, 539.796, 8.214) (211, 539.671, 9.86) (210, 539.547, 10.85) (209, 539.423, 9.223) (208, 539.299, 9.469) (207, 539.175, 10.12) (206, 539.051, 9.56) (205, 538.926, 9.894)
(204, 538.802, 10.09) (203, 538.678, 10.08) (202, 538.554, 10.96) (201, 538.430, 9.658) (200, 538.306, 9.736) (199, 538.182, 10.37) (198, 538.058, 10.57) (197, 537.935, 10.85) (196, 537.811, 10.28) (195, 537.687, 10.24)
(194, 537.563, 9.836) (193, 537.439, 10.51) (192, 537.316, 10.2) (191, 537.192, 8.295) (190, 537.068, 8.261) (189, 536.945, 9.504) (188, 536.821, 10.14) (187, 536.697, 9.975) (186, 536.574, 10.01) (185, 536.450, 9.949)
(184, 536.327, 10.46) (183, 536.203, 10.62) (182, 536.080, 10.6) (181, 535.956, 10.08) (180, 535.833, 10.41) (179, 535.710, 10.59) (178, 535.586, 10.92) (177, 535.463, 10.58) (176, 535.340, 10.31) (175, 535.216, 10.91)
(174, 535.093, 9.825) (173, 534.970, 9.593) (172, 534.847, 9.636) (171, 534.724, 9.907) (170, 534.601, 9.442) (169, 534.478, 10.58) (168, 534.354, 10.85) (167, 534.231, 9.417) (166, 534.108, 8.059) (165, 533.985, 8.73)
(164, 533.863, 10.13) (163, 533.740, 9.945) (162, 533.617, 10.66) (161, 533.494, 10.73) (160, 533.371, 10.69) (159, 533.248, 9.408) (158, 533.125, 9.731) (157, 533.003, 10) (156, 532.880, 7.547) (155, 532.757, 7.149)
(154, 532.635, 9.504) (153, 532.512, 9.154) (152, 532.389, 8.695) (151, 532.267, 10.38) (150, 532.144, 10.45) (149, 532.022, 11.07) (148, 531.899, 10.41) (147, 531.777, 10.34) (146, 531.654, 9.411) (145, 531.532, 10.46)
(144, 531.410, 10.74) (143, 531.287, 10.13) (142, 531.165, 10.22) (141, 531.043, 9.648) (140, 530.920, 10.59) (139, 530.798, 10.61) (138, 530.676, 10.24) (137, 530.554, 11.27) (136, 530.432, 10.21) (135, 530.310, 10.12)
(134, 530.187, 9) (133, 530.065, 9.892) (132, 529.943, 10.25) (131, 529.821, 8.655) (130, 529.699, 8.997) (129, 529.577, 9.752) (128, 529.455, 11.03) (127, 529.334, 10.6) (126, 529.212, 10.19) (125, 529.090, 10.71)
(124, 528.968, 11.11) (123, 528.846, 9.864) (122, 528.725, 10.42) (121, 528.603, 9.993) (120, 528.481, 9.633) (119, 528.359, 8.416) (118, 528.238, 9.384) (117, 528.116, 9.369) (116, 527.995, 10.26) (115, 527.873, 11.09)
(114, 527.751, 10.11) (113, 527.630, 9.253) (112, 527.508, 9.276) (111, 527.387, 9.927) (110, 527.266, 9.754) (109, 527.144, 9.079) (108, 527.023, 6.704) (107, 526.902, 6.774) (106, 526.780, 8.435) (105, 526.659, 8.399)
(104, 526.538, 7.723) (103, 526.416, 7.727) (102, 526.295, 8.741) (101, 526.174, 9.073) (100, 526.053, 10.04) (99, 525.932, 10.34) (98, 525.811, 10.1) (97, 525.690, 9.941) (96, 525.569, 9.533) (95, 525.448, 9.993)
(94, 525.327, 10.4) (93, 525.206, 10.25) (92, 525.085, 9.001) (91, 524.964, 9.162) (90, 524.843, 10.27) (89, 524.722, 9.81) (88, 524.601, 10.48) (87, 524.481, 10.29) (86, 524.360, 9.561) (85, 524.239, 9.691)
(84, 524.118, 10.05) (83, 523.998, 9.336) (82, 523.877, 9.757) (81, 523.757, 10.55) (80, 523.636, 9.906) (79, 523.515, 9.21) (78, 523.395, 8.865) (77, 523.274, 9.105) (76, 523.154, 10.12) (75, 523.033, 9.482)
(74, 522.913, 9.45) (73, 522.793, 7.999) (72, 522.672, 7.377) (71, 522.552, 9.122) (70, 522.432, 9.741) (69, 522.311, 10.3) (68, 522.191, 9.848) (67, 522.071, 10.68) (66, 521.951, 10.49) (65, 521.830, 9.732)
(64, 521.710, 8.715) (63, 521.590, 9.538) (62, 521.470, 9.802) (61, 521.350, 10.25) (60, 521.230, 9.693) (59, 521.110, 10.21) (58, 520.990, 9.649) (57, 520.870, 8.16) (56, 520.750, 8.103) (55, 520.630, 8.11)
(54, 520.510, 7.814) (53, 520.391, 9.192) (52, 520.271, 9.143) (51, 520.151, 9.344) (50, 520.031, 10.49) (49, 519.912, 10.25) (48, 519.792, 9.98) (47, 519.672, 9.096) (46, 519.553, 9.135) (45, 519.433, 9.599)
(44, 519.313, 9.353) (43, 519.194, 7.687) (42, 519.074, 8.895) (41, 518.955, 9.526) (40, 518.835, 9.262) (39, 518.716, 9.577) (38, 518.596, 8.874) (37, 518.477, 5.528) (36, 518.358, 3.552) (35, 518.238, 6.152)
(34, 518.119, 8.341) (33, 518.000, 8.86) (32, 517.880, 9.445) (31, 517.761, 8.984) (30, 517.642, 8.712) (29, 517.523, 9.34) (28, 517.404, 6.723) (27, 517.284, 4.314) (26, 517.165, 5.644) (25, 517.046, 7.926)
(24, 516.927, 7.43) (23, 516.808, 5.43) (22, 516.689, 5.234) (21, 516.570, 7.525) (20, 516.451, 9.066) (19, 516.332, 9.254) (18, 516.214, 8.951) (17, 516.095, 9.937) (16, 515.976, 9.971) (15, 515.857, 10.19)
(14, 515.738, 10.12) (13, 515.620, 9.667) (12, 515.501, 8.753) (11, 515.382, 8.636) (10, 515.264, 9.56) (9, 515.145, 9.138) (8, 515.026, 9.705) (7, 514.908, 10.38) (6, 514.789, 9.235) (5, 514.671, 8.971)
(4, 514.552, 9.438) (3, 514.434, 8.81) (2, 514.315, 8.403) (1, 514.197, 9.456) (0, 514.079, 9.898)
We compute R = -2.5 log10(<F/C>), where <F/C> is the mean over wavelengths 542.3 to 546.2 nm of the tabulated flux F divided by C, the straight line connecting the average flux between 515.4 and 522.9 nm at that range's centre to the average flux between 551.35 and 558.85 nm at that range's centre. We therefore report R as -0.04 mag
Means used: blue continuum 8.71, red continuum 9.92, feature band 9.94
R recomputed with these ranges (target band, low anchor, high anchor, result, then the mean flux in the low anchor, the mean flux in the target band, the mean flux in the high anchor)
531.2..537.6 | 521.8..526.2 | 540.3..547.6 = -0.01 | 9.71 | 9.9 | 9.87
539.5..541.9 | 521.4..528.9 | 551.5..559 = 0.02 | 9.48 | 9.56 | 9.91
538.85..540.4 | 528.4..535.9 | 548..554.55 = 0.05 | 9.99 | 9.62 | 10.1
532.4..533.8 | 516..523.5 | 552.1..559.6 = -0.04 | 8.69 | 9.47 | 9.87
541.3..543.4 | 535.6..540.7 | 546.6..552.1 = -0.01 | 9.85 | 9.99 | 10.1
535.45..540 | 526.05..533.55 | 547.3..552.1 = -0.02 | 9.65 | 10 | 10.1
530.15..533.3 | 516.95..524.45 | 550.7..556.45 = -0.07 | 8.93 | 9.87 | 10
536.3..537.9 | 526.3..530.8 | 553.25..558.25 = -0.02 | 9.55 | 9.82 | 9.95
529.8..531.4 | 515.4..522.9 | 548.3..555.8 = -0.10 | 8.71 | 10.1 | 10.1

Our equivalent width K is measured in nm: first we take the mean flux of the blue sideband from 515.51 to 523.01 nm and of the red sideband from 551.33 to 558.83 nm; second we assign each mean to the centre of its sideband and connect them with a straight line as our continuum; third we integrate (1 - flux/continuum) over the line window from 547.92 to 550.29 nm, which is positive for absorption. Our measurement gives -0.10 nm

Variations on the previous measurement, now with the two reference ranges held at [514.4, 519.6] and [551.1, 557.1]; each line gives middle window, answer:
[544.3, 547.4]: -0.10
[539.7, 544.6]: -0.14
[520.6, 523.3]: -0.24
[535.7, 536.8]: -0.12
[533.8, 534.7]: -0.05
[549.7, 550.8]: -0.04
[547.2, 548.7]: -0.02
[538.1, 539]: -0.08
